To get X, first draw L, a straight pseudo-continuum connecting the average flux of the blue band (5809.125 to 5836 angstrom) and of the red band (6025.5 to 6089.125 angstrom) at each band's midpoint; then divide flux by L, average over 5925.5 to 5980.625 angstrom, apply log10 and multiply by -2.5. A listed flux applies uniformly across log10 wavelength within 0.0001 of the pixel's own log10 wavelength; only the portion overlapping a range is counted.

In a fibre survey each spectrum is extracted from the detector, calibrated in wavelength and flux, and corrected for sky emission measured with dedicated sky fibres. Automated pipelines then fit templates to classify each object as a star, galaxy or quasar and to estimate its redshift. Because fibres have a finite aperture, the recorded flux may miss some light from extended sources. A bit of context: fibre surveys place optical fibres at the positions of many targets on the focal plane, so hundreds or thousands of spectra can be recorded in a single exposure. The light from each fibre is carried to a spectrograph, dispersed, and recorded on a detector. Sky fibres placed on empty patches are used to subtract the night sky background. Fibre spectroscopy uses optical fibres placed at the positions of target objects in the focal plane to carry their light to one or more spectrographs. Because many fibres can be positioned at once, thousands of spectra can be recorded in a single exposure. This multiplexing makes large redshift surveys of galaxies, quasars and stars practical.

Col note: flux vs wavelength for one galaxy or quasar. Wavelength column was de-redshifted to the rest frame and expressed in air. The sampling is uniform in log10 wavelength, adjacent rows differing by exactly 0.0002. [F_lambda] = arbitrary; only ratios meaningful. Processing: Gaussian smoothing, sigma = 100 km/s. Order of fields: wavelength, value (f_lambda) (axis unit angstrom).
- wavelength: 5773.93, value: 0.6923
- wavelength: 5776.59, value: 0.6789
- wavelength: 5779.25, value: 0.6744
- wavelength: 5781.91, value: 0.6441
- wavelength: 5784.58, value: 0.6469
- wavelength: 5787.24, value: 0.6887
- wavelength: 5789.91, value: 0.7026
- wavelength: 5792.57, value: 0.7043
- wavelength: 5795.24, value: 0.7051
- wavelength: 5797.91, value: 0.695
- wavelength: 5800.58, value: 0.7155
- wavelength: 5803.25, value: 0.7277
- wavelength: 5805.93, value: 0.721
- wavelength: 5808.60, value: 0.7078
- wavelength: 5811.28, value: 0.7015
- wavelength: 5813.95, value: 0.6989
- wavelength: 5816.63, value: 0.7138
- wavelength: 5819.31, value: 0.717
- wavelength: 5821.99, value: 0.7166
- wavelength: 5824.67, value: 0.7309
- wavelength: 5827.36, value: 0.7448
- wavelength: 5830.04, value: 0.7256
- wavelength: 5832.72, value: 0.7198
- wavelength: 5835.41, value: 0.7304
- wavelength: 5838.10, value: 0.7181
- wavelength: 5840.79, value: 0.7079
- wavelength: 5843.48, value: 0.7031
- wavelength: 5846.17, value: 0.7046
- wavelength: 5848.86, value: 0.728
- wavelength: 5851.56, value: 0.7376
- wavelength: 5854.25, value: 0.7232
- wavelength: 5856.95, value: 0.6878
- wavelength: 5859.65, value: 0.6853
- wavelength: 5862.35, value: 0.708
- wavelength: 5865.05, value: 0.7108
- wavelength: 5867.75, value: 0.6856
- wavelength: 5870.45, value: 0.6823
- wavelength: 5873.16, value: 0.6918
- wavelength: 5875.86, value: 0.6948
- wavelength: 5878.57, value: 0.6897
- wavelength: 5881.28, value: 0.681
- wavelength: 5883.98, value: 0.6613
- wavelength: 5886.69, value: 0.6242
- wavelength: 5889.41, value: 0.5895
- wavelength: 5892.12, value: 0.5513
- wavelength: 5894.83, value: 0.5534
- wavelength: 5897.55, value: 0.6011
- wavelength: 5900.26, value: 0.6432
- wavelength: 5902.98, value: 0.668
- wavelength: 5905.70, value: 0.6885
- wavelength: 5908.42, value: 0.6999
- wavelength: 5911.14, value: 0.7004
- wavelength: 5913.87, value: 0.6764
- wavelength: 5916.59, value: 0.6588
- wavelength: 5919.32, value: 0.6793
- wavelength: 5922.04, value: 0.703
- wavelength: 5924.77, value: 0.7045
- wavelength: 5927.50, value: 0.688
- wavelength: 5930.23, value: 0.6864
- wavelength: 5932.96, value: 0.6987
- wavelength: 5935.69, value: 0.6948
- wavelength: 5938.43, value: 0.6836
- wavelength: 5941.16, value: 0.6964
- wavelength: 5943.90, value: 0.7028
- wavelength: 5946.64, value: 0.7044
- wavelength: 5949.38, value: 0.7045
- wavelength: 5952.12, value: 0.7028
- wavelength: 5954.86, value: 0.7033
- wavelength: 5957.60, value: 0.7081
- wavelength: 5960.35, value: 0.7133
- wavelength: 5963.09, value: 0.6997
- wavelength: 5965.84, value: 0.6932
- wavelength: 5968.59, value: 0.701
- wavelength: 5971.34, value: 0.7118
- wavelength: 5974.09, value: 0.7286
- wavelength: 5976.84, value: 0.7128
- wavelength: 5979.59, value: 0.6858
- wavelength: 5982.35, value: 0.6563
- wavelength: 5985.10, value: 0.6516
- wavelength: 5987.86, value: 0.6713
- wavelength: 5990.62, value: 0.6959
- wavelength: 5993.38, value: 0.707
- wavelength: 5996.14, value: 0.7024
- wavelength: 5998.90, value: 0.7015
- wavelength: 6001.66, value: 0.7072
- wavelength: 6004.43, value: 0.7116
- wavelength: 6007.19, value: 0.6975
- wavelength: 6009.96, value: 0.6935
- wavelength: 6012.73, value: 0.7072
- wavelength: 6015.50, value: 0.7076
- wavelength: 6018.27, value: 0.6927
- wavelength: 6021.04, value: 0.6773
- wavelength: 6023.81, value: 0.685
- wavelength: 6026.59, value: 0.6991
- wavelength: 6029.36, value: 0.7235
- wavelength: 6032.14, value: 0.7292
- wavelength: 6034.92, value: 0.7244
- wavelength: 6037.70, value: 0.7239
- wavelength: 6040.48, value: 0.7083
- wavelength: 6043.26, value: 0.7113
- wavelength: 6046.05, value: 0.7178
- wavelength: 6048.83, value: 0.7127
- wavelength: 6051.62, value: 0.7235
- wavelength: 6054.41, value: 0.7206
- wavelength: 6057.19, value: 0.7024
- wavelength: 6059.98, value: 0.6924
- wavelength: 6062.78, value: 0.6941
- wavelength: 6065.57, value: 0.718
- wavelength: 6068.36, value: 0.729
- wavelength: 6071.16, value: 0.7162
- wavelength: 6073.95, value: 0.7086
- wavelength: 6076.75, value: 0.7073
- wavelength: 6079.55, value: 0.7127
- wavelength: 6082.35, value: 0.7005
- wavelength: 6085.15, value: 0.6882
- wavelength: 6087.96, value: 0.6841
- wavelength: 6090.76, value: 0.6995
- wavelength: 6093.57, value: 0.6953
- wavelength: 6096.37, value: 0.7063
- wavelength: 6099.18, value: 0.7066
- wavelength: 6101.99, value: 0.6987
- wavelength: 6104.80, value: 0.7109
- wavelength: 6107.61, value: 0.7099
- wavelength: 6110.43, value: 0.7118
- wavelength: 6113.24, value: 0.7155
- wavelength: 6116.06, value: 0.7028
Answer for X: 0.021 mag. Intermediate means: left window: 0.719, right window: 0.711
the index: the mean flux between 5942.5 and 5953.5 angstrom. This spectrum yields 0.703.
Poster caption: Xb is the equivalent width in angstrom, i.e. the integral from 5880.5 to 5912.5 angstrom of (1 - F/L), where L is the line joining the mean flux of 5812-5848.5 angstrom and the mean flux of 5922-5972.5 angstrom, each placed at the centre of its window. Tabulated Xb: 3.2 angstrom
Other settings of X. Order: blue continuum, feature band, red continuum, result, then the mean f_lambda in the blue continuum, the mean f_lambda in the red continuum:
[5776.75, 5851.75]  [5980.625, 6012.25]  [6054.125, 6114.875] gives 0.02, 0.707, 0.706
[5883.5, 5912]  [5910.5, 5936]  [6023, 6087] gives -0.07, 0.633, 0.711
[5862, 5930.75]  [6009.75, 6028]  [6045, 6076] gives 0.01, 0.665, 0.712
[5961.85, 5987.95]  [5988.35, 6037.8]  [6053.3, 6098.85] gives -0.01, 0.692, 0.705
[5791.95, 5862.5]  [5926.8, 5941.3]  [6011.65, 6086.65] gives 0.03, 0.714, 0.709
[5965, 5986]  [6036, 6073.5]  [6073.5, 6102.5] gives -0.02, 0.694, 0.7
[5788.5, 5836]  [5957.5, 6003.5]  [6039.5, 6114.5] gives 0.02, 0.715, 0.707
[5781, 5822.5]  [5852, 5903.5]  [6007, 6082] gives 0.07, 0.701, 0.709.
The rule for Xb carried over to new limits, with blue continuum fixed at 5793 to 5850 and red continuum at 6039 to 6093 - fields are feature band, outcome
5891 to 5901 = 1.8 angstrom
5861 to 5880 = 0.5 angstrom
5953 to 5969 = 0.2 angstrom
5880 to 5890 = 1.0 angstrom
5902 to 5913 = 0.4 angstrom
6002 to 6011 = 0.1 angstrom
